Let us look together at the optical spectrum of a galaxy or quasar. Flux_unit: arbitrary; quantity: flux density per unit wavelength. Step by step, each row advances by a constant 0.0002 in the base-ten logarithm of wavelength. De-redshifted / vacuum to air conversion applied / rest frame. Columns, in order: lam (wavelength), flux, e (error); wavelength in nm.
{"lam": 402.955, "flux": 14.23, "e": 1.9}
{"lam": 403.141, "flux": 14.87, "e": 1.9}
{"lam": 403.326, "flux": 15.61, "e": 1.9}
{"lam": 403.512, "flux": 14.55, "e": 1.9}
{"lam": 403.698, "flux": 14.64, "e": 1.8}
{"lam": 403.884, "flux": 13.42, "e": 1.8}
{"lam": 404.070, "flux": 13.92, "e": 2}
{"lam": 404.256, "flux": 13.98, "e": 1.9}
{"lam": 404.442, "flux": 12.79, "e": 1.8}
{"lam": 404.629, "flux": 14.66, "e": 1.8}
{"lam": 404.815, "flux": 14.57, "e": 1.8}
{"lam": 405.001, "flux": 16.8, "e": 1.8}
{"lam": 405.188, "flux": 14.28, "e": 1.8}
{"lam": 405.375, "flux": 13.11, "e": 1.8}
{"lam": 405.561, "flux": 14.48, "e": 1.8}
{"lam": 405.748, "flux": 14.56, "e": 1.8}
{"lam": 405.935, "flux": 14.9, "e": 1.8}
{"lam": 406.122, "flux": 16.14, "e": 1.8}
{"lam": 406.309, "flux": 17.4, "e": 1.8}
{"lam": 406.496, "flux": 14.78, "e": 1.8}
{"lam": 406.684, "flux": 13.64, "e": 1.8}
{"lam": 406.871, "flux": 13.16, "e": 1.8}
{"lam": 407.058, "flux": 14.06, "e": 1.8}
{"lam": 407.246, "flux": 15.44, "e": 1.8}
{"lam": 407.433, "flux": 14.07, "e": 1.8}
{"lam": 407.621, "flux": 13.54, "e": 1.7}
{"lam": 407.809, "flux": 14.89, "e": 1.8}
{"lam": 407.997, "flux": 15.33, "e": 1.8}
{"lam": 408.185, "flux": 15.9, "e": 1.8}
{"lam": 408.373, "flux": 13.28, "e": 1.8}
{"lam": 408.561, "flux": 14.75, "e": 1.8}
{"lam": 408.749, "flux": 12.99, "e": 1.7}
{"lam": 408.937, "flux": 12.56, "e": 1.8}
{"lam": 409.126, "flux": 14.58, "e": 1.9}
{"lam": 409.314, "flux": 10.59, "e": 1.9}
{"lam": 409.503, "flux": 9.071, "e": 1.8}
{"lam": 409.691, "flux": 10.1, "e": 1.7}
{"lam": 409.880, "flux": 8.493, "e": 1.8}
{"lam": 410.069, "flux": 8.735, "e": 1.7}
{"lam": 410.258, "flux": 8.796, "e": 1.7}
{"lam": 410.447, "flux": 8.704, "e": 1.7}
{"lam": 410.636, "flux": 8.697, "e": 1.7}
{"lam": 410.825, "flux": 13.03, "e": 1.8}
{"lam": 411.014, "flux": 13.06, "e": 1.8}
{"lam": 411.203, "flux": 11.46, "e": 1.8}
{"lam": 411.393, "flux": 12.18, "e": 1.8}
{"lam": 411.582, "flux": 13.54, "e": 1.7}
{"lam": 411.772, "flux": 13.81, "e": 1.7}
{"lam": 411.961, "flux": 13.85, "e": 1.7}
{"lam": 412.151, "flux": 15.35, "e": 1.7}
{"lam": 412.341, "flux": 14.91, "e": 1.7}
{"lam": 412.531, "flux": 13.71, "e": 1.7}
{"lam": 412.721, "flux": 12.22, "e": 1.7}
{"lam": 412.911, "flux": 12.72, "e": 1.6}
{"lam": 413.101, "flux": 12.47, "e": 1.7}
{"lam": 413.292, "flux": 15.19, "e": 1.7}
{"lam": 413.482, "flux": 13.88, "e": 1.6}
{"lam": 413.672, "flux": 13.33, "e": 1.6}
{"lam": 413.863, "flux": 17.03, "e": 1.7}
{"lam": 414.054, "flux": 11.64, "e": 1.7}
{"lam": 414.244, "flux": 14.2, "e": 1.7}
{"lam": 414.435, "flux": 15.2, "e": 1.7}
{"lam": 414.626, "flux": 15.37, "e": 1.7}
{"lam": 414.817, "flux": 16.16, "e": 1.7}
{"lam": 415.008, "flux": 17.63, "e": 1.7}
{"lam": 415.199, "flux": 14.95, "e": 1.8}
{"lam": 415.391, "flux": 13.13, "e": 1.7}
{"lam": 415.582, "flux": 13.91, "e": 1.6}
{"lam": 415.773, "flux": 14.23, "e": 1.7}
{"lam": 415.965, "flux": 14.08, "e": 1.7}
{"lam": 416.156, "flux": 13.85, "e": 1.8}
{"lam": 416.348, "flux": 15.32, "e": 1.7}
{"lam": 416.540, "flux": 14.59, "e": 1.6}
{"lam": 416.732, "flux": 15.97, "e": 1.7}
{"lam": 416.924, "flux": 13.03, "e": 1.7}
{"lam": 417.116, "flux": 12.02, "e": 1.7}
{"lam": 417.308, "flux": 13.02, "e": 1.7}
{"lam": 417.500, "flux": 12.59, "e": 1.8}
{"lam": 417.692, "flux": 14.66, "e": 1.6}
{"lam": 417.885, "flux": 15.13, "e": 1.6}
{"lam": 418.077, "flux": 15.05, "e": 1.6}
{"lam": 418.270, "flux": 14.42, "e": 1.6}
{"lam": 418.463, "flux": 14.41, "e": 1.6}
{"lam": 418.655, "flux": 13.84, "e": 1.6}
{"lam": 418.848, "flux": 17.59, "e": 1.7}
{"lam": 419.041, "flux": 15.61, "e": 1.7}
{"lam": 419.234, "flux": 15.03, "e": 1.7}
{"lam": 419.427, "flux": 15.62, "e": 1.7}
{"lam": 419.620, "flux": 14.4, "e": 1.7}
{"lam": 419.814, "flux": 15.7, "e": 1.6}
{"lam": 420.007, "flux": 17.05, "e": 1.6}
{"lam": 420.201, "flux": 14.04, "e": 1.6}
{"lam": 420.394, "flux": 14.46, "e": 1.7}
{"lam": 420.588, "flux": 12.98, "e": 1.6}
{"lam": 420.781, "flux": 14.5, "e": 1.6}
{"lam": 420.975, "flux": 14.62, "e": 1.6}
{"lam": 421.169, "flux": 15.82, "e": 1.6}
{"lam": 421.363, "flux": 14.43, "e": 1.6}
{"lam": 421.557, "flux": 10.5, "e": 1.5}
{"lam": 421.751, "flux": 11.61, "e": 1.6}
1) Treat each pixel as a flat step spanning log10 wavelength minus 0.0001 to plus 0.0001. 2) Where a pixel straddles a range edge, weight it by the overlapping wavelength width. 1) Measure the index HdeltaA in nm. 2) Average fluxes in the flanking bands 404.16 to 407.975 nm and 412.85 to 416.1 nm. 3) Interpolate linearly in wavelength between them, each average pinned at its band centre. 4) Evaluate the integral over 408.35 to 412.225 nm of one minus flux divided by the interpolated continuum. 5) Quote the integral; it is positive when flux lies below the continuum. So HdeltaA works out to 0.737 nm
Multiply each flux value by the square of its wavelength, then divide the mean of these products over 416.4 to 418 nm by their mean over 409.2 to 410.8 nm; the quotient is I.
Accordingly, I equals 1.5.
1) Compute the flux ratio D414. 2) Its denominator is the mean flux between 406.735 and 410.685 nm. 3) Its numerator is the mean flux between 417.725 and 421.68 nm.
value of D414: 1.2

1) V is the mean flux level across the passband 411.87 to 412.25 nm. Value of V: 14.6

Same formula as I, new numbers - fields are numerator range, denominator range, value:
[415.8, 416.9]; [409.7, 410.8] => 1.66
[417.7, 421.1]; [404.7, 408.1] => 1.08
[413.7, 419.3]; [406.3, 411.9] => 1.20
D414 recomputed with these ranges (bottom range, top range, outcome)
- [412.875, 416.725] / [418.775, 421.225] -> 1.04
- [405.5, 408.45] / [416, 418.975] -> 0.98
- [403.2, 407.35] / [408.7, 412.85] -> 0.81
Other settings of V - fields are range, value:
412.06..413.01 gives 13.8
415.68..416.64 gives 14.4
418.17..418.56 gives 14.4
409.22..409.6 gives 9.84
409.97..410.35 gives 8.75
